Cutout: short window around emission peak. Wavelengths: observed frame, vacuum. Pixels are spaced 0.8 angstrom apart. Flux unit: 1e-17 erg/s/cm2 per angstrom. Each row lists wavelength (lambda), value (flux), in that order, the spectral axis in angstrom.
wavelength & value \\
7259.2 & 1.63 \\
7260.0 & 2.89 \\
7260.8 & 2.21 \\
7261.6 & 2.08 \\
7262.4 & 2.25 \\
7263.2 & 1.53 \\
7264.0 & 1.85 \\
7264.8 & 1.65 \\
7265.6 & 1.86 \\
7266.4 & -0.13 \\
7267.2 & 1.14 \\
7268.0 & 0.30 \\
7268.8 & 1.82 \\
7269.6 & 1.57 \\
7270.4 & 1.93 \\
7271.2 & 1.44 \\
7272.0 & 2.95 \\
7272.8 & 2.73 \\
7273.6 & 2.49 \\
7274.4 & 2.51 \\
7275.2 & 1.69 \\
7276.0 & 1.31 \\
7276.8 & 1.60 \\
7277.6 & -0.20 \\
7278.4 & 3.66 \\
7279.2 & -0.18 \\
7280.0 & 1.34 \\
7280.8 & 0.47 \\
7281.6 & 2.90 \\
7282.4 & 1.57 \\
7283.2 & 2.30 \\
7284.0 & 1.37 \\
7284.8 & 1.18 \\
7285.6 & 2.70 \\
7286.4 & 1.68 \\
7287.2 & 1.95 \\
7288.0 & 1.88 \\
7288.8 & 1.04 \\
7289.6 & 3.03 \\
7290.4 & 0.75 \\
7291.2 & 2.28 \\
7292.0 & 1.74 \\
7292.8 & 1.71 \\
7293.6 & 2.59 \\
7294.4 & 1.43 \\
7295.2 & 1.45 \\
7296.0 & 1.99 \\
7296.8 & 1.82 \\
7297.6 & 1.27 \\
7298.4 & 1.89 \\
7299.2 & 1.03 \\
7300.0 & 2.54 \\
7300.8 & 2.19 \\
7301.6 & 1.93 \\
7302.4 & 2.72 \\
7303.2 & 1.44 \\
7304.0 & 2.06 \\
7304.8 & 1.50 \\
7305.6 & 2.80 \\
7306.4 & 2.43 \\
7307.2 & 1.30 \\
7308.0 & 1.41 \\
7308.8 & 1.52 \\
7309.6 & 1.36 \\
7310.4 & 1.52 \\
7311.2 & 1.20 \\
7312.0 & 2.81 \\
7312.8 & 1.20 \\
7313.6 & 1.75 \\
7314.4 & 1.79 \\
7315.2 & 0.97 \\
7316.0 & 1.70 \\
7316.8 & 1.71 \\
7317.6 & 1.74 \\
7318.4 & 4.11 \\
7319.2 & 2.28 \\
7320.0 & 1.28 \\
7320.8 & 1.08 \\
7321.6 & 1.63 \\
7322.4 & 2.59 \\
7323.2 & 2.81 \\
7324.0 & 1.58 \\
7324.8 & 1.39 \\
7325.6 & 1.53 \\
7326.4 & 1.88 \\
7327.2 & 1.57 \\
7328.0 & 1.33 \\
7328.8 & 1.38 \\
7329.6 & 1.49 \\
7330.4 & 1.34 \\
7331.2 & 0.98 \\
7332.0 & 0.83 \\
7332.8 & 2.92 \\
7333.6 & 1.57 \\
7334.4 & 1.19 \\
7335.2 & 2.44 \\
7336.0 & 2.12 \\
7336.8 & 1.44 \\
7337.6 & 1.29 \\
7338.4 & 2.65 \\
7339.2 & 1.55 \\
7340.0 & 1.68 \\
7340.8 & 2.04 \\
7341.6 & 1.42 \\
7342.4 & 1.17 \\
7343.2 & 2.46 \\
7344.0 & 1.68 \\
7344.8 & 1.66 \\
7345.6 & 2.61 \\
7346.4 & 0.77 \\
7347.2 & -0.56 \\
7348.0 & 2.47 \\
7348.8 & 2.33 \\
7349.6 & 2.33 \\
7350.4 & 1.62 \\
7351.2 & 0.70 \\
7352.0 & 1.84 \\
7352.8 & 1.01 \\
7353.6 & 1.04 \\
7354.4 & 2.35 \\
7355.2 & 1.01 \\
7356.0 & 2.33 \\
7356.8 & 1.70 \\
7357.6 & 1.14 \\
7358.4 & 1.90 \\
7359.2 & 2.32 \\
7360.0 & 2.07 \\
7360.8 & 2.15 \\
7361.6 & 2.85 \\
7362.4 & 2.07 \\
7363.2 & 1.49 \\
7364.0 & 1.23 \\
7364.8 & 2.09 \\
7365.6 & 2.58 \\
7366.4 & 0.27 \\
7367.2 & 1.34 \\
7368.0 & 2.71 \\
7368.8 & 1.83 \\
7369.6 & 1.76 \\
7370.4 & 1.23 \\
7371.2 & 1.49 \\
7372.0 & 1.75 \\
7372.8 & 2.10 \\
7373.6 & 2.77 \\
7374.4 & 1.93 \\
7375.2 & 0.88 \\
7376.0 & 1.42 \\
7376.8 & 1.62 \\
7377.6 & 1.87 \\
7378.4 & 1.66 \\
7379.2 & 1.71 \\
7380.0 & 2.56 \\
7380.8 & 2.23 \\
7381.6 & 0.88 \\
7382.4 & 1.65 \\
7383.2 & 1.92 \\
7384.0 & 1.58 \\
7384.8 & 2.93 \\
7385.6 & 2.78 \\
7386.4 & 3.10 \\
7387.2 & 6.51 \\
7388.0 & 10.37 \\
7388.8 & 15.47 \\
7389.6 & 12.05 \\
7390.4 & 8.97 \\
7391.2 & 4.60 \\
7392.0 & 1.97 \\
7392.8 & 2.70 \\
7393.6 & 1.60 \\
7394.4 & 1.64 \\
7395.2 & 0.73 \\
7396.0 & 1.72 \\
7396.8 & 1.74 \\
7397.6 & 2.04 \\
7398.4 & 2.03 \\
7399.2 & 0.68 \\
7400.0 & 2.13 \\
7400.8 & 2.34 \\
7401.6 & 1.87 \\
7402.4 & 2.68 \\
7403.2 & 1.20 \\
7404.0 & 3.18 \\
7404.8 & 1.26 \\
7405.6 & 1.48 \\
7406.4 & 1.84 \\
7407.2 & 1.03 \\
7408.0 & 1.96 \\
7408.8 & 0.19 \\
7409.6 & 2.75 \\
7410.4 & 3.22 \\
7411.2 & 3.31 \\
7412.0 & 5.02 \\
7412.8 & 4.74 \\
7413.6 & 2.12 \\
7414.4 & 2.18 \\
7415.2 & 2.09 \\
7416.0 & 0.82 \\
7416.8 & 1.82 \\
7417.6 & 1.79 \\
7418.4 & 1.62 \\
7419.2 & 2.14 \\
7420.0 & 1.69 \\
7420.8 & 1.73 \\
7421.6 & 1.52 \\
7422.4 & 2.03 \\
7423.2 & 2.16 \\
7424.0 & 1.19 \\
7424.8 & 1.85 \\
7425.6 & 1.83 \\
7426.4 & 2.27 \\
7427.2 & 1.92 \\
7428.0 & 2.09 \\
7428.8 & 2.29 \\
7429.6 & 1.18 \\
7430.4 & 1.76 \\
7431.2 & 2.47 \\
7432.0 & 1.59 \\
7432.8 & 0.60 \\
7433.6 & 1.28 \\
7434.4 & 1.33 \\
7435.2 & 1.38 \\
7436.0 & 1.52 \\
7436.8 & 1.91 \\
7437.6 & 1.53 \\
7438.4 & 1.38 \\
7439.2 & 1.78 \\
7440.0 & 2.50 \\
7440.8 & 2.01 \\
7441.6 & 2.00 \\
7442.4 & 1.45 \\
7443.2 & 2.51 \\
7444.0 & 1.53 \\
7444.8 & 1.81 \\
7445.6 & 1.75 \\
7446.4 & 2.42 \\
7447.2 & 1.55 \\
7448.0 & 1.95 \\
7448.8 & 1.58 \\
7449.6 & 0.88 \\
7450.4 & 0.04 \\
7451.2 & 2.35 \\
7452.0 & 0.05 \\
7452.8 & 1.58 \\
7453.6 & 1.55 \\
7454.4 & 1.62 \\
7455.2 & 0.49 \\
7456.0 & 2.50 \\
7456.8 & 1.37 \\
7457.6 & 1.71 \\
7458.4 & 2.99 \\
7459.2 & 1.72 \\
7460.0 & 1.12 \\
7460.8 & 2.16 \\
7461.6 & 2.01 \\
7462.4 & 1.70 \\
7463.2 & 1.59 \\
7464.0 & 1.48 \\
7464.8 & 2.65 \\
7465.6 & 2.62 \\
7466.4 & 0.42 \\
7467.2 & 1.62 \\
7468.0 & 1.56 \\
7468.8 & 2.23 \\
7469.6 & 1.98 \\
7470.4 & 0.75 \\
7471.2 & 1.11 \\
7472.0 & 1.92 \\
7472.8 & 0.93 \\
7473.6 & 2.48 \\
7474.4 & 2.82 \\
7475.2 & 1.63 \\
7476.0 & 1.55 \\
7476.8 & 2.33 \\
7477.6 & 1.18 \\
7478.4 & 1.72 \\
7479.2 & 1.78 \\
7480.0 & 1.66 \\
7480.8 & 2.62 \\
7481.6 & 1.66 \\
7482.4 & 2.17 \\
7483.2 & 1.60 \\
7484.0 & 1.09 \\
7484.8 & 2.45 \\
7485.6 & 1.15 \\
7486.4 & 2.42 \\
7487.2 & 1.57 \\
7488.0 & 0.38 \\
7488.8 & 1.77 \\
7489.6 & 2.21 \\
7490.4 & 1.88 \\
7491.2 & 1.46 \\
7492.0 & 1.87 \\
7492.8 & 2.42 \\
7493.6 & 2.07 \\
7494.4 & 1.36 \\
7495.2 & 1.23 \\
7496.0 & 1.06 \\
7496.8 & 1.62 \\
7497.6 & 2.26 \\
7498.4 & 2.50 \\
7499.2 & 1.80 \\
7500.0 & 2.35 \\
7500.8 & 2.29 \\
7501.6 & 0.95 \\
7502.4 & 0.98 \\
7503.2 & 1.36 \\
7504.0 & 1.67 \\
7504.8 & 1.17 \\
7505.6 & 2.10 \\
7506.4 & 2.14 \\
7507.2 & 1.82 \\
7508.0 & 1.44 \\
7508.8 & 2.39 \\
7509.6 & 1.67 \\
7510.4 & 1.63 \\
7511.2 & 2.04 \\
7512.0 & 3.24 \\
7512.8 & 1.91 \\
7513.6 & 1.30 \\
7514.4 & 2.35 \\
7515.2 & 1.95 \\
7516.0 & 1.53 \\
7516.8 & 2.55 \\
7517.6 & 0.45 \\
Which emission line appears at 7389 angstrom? H-alpha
